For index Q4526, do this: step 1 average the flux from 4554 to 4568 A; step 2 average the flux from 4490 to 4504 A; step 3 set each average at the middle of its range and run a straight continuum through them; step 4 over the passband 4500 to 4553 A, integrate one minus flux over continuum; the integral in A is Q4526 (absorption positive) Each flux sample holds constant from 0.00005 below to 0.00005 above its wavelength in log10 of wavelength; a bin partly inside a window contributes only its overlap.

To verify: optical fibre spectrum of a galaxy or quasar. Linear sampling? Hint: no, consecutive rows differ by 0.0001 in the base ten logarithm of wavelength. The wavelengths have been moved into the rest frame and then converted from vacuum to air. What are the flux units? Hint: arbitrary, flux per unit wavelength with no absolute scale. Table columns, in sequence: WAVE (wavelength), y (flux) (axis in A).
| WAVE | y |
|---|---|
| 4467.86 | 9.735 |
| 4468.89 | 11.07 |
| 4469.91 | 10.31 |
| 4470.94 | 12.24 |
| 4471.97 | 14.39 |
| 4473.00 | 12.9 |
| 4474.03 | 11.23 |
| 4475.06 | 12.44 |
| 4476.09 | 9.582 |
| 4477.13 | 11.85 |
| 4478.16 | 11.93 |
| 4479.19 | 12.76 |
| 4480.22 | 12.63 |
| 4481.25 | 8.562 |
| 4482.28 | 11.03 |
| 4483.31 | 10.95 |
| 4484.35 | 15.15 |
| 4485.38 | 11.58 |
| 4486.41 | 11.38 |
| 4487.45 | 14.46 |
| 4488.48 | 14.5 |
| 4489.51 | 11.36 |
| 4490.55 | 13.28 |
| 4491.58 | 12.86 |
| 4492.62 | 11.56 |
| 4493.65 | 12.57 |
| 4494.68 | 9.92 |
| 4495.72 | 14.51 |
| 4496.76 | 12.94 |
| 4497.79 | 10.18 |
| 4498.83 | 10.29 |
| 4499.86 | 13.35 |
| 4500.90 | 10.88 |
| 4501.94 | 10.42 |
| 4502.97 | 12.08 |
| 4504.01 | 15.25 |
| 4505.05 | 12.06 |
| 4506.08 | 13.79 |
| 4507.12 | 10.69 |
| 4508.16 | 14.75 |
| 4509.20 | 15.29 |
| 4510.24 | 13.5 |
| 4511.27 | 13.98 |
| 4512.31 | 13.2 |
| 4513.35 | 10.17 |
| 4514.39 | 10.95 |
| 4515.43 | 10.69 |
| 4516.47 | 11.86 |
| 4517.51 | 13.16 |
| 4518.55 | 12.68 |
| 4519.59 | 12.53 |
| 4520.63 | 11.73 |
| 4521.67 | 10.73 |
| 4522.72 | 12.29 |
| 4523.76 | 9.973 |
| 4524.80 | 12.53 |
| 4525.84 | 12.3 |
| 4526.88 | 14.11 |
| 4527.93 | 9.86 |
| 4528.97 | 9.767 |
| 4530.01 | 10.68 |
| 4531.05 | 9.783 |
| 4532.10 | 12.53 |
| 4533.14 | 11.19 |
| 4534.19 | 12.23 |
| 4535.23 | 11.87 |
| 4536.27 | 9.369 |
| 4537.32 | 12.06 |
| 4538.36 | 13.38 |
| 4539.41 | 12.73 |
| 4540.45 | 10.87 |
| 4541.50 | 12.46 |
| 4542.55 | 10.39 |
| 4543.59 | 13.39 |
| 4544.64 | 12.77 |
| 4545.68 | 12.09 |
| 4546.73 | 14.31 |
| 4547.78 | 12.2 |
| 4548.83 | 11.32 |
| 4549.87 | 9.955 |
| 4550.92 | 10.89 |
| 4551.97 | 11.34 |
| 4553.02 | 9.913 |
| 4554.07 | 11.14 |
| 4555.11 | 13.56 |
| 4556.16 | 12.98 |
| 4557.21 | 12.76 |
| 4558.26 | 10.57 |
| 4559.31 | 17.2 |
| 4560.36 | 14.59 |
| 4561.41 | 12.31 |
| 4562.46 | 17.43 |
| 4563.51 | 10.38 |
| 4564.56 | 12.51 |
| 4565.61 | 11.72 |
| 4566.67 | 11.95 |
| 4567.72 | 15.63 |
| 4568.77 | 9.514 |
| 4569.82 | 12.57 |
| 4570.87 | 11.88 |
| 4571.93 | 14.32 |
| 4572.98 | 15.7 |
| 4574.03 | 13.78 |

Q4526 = 2.5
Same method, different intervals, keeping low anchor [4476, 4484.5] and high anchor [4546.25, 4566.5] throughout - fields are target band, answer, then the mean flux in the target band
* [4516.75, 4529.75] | 0.3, 11.8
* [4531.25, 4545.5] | 0.4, 11.9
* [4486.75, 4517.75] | -1.7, 12.5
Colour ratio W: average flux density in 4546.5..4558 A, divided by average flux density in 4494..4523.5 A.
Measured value 0.96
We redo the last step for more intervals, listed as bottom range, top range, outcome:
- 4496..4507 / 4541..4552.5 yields 0.98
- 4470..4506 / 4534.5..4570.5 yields 1.01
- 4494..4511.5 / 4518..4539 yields 0.92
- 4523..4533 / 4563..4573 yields 1.10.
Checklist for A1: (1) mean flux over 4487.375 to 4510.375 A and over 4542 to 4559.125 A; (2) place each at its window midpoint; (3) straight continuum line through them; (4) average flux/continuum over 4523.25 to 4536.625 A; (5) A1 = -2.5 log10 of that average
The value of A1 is 0.09 mag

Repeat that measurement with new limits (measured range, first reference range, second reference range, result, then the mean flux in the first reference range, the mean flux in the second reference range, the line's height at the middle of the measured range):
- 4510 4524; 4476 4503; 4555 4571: 0.03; 12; 13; 12.4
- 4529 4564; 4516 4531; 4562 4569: 0.02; 11.7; 12.8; 12.3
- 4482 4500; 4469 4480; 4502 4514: 0.01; 12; 13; 12.5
